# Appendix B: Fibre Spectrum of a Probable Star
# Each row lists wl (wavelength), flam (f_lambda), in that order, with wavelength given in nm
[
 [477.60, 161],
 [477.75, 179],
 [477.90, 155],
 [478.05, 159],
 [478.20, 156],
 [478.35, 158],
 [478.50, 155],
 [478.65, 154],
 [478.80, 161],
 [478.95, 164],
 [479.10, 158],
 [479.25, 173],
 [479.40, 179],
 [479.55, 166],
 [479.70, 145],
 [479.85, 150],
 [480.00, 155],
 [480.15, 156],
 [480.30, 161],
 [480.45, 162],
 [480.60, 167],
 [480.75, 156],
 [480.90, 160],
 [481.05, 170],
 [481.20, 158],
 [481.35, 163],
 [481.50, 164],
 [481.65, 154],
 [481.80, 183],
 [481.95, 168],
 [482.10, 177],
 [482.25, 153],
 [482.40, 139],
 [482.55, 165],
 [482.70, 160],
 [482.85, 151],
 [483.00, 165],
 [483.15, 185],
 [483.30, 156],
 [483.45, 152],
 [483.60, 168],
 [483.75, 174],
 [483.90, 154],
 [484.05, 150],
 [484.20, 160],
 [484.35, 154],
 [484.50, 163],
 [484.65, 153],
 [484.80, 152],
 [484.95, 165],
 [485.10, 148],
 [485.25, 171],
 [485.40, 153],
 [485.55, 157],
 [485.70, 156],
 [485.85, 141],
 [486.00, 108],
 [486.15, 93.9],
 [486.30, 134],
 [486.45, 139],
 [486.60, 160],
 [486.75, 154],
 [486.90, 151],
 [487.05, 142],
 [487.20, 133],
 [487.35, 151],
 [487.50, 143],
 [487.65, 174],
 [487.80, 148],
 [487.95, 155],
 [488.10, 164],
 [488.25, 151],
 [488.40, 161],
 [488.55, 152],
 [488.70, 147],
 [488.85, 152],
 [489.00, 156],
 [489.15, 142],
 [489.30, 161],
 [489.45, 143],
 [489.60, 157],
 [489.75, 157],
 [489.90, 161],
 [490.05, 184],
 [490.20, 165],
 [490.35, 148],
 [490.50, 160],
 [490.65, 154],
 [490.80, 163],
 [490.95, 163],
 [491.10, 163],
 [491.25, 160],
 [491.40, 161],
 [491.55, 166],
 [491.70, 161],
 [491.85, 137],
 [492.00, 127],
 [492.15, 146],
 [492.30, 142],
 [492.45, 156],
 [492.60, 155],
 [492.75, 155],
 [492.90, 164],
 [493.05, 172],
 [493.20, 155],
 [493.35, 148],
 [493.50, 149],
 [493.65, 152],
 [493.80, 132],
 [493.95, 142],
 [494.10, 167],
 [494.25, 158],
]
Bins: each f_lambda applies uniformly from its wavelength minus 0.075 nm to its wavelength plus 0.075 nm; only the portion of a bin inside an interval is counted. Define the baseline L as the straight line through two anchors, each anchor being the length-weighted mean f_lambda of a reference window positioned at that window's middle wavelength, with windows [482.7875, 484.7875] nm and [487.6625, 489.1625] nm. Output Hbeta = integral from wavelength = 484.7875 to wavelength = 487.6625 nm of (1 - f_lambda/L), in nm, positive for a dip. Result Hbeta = 0.21 nm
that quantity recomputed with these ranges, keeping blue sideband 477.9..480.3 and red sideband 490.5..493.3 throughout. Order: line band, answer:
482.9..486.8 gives 0.13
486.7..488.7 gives 0.06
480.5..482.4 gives -0.06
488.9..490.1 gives -0.01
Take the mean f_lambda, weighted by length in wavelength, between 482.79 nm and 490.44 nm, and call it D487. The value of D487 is 153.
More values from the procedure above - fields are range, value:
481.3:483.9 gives 163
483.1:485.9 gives 158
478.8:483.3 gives 162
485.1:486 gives 151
